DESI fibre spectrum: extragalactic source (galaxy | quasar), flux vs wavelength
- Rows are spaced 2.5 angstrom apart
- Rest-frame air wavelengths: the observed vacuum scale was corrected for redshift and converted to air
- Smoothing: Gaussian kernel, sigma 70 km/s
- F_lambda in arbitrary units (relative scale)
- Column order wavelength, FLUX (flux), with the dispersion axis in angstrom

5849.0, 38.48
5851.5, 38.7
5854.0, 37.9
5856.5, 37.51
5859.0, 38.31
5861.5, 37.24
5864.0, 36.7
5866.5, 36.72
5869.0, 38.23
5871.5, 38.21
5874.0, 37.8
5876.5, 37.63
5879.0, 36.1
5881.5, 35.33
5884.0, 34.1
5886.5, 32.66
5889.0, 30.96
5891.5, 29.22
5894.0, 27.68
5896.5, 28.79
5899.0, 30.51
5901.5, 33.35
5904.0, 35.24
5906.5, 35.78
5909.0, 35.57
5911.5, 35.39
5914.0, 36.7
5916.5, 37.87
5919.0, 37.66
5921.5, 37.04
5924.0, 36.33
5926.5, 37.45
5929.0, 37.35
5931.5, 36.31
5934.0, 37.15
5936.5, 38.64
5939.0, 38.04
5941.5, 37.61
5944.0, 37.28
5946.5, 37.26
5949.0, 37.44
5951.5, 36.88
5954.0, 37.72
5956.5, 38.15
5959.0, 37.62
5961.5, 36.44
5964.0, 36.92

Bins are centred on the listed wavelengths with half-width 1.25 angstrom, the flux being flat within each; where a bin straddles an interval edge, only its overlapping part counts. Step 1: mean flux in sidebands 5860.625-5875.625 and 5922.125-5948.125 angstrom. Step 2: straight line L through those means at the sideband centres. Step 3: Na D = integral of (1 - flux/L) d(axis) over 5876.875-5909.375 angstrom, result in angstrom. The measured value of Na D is 4.0 angstrom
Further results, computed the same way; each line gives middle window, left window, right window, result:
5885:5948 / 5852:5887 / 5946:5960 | 3.6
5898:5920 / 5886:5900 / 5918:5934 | -1.3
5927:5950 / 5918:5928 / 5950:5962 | -0.1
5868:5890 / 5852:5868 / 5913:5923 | 1.0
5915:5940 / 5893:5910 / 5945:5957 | -1.7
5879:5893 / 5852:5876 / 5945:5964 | 1.8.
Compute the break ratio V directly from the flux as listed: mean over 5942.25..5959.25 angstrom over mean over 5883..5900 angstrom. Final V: 1.2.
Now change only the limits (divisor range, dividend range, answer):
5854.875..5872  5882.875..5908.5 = 0.85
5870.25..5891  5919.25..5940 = 1.06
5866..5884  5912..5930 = 1.00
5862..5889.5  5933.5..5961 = 1.04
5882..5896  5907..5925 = 1.18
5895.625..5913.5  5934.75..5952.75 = 1.11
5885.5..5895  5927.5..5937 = 1.24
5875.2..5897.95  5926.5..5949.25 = 1.15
